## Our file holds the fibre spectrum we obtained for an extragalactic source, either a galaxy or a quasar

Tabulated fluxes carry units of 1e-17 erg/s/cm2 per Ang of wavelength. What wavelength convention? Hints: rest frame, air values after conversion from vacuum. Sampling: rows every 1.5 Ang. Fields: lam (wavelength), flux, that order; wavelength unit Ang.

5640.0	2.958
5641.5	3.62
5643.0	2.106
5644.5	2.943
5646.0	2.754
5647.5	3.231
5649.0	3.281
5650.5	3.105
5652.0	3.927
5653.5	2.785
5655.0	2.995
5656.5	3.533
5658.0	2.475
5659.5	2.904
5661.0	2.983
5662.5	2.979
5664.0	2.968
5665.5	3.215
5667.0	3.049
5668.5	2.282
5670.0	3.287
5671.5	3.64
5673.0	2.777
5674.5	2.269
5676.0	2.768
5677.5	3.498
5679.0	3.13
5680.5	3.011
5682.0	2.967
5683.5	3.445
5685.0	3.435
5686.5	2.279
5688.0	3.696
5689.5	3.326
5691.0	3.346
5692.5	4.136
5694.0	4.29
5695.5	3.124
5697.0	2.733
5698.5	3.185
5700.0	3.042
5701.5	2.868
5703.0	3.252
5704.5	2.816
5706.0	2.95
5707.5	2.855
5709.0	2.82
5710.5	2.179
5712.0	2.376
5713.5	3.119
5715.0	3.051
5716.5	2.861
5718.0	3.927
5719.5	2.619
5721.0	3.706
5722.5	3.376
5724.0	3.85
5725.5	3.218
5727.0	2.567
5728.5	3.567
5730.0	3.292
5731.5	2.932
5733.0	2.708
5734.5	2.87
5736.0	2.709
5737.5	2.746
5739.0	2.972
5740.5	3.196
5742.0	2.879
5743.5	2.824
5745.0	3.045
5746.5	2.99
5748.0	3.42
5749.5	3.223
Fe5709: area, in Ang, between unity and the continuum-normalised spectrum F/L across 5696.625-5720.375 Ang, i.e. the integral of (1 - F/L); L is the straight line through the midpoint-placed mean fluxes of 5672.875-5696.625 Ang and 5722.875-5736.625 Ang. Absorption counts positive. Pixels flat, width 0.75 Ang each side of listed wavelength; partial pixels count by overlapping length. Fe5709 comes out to 1.7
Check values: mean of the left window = 3.22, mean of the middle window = 2.92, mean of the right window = 3.09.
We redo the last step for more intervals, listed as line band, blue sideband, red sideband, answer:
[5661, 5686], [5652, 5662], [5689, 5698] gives 1.5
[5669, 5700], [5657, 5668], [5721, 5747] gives -2.4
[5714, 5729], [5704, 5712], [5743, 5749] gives -2.3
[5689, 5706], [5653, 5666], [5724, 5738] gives -1.5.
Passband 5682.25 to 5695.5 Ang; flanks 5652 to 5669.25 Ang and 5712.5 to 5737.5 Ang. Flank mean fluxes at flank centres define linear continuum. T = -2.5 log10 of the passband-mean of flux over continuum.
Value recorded -0.14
